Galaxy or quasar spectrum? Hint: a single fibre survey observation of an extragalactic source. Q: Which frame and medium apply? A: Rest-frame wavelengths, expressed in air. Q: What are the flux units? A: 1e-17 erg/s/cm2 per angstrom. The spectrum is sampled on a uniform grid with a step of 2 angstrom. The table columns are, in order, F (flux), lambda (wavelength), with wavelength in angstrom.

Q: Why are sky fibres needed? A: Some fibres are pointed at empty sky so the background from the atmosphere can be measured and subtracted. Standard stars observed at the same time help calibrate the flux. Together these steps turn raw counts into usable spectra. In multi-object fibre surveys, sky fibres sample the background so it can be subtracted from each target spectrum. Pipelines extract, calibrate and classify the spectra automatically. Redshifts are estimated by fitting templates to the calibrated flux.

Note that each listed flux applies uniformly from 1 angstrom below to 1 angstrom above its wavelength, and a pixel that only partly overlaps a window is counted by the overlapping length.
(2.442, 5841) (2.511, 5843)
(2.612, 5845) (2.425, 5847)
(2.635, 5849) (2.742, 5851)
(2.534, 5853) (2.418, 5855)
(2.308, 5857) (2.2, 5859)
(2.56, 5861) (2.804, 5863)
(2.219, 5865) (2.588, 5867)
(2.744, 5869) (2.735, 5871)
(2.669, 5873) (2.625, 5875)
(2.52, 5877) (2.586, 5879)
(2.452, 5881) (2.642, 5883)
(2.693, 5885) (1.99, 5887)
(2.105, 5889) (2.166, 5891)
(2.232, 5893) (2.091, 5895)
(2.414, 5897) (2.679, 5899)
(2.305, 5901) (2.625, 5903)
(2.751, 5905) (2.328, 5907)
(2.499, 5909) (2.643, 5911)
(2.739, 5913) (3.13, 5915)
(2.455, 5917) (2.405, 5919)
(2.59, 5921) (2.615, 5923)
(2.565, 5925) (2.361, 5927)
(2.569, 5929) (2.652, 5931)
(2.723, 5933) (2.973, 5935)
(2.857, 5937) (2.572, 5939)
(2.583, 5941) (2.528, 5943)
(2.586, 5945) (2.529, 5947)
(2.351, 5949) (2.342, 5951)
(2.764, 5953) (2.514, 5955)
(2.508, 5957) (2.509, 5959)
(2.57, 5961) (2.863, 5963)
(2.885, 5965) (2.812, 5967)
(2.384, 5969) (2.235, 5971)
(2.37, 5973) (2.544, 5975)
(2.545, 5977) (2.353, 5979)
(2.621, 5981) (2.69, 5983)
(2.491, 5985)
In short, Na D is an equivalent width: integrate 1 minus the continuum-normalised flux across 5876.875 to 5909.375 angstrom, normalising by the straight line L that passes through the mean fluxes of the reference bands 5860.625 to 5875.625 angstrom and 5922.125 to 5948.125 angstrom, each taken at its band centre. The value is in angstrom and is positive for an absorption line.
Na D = 2.6 angstrom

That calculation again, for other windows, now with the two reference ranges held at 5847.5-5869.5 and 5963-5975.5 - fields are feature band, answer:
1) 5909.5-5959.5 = -1.1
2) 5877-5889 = 0.4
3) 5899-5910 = 0.1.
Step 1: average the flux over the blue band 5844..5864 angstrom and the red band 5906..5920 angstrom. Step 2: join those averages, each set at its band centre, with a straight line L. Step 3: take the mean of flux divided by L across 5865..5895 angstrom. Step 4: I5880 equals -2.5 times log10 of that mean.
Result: 0.04 mag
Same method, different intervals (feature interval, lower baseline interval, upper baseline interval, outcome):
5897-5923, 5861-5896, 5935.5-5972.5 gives -0.03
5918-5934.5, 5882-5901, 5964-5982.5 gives -0.07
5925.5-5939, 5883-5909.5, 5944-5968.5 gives -0.07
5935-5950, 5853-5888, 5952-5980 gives -0.02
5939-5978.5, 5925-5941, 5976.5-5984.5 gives 0.02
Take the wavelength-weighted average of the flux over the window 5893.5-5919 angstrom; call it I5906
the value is 2.54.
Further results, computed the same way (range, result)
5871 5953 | 2.53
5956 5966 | 2.67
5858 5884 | 2.56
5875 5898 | 2.37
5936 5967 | 2.6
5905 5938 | 2.64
